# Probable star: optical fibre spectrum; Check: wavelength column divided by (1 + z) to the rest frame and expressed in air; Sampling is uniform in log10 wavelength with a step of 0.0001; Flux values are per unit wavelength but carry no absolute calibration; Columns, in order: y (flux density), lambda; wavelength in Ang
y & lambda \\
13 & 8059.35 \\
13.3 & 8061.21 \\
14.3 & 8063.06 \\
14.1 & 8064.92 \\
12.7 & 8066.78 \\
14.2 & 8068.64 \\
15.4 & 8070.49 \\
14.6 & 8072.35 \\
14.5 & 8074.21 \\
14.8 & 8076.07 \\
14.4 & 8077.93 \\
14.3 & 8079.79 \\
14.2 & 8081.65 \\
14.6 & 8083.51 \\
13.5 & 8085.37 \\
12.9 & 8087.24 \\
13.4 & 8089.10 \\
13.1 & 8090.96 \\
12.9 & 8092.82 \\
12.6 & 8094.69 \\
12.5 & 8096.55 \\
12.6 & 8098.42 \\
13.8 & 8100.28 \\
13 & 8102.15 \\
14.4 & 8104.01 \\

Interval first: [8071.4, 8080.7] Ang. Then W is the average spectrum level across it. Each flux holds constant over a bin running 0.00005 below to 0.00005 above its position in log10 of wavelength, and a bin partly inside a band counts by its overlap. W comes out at 14.5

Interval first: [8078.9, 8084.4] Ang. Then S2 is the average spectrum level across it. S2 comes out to 14.4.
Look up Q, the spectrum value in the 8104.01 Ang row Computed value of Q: 14.4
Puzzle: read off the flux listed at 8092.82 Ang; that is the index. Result 12.9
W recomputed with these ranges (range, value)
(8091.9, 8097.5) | 12.6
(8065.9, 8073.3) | 14.2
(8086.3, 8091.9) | 13.1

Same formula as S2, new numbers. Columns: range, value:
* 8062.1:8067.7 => 13.7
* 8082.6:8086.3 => 14.1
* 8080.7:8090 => 13.7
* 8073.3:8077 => 14.6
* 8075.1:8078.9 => 14.6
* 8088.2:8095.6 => 13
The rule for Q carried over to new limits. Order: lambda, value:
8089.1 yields 13.4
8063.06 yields 14.3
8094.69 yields 12.6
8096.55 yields 12.5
